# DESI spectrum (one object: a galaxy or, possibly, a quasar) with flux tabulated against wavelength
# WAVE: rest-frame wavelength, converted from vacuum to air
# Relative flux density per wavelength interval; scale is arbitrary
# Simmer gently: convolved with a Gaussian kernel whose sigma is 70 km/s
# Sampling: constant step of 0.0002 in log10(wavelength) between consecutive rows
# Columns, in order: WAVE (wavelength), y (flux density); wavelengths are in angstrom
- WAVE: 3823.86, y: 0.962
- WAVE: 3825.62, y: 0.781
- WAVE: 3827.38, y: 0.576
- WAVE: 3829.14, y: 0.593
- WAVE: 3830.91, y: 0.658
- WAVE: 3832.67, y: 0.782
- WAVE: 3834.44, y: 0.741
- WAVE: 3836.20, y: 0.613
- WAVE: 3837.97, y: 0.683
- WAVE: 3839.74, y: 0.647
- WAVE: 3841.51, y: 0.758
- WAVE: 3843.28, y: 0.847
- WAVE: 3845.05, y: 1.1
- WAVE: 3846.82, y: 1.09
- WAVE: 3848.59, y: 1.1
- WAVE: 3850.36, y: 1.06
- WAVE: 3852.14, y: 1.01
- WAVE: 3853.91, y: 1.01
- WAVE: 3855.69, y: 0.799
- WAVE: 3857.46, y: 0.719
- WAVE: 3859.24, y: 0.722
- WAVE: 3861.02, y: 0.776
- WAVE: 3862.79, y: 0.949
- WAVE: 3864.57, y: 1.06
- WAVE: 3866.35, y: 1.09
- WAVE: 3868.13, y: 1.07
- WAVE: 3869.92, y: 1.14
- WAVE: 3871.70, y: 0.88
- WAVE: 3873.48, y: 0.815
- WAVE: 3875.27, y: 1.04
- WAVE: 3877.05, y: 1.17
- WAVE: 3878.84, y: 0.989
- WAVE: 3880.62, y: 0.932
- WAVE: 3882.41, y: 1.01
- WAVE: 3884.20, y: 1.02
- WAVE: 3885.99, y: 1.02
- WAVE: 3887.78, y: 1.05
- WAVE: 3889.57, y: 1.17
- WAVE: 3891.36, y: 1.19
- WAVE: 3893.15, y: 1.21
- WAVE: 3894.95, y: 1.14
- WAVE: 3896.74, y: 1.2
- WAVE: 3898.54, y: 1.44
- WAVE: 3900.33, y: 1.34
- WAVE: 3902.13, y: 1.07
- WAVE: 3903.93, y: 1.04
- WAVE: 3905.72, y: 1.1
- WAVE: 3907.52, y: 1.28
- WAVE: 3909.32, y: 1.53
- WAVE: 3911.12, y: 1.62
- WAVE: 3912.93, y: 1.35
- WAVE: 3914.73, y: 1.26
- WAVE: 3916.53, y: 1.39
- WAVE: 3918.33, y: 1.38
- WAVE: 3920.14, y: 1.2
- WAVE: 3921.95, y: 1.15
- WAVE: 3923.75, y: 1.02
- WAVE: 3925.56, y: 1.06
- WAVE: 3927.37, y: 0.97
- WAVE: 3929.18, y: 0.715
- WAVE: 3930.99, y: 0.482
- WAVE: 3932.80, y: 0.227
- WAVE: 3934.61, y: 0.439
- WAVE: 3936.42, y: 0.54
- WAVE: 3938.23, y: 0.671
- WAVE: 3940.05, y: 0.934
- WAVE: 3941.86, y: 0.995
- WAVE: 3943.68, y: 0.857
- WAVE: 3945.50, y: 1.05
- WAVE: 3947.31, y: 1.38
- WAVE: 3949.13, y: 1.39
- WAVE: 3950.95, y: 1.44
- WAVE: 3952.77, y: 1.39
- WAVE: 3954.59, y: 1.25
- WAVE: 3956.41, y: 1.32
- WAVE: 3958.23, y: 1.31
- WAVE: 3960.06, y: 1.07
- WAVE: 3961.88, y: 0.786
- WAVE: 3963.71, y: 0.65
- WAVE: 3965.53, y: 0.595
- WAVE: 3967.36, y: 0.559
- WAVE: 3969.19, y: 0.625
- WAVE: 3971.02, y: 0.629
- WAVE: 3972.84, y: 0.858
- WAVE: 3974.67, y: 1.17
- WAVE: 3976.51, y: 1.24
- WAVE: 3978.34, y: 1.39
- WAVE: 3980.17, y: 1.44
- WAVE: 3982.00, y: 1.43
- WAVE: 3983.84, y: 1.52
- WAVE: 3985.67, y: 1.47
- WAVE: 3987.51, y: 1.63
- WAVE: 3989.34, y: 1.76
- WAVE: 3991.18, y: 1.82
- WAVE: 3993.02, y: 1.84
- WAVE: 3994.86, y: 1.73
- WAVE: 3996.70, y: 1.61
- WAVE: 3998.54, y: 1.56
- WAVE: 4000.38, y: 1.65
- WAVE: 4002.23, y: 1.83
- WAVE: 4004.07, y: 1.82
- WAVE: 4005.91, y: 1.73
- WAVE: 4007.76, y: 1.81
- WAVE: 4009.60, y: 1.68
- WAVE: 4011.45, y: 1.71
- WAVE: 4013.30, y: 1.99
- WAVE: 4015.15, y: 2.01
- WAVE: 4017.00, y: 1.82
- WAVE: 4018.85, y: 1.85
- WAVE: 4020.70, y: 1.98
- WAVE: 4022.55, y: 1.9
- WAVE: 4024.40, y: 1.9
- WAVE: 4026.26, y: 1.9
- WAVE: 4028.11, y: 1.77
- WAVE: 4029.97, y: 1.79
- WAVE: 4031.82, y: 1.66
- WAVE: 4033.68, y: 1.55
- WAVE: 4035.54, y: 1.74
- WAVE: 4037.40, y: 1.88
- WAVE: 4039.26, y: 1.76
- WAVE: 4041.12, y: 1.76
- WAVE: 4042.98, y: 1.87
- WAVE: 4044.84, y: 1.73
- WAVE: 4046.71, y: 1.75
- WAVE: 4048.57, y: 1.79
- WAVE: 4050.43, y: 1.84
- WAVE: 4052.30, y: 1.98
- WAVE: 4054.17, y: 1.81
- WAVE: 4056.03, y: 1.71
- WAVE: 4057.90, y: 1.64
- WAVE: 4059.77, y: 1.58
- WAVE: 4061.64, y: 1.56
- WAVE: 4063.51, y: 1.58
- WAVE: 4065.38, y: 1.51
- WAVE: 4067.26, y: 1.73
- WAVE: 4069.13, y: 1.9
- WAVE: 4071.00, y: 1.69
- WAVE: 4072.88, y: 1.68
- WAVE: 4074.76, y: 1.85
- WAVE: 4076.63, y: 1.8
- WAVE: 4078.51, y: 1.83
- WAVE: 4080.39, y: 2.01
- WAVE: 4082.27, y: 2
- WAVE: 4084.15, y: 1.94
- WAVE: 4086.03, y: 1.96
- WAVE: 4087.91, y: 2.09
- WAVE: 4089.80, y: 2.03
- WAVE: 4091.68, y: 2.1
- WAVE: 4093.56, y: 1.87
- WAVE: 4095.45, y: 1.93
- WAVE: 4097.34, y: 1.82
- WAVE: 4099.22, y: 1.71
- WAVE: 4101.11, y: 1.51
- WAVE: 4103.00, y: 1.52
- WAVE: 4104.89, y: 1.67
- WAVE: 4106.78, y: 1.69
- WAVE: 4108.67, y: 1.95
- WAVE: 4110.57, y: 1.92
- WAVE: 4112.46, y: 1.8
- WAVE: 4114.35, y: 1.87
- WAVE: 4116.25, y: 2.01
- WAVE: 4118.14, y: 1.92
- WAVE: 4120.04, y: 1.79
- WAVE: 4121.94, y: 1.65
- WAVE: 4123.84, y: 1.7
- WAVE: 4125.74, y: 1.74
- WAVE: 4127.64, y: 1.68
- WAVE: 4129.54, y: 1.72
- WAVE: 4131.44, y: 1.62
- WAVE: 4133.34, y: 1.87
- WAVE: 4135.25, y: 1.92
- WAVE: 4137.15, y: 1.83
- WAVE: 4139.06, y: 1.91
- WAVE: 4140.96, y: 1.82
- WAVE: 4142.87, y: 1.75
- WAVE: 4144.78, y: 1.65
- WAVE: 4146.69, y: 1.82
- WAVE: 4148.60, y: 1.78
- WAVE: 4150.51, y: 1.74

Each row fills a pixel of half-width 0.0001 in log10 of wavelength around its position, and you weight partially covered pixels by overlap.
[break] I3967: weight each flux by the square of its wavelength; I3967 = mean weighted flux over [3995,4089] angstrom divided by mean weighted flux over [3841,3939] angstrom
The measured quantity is 1.88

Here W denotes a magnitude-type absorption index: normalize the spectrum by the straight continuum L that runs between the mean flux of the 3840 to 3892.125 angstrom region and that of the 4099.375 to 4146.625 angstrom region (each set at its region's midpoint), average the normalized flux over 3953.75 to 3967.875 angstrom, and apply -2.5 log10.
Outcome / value 0.31 mag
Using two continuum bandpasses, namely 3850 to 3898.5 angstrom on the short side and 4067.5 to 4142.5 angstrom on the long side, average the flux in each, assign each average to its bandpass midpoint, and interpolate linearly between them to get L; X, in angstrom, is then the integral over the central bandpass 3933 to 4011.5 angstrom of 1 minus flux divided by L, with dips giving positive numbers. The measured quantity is 6.8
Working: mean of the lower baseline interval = 1.02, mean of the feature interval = 1.26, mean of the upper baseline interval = 1.83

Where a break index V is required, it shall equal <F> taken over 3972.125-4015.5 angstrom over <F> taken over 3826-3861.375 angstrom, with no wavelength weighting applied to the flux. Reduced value 1.98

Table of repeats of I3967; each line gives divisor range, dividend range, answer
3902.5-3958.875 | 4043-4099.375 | 1.79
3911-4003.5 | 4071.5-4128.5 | 1.68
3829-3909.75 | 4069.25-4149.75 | 2.06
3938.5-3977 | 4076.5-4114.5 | 1.96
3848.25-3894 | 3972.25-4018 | 1.74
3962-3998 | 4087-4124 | 1.55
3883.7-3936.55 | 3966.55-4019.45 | 1.46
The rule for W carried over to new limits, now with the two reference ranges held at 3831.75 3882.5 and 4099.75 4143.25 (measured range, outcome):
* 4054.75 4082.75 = -0.084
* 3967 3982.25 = 0.246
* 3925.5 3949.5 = 0.402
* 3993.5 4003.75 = -0.224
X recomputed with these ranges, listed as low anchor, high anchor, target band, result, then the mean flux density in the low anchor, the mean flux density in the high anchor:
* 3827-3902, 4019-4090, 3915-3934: 4.0 angstrom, 0.962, 1.8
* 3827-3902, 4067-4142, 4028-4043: -1.6 angstrom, 0.962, 1.83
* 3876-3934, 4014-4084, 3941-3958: 1.2 angstrom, 1.11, 1.79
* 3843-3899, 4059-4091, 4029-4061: -1.1 angstrom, 1.02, 1.81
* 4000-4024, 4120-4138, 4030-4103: 0.2 angstrom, 1.84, 1.75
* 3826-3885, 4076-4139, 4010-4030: -4.9 angstrom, 0.892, 1.83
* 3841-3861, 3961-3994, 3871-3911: -4.7 angstrom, 0.925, 1.19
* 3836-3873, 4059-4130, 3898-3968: 7.9 angstrom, 0.915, 1.8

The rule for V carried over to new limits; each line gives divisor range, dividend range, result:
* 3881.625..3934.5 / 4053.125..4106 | 1.60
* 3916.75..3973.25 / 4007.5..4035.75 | 1.93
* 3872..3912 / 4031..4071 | 1.50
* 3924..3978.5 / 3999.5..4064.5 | 1.92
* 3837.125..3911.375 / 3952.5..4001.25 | 1.22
